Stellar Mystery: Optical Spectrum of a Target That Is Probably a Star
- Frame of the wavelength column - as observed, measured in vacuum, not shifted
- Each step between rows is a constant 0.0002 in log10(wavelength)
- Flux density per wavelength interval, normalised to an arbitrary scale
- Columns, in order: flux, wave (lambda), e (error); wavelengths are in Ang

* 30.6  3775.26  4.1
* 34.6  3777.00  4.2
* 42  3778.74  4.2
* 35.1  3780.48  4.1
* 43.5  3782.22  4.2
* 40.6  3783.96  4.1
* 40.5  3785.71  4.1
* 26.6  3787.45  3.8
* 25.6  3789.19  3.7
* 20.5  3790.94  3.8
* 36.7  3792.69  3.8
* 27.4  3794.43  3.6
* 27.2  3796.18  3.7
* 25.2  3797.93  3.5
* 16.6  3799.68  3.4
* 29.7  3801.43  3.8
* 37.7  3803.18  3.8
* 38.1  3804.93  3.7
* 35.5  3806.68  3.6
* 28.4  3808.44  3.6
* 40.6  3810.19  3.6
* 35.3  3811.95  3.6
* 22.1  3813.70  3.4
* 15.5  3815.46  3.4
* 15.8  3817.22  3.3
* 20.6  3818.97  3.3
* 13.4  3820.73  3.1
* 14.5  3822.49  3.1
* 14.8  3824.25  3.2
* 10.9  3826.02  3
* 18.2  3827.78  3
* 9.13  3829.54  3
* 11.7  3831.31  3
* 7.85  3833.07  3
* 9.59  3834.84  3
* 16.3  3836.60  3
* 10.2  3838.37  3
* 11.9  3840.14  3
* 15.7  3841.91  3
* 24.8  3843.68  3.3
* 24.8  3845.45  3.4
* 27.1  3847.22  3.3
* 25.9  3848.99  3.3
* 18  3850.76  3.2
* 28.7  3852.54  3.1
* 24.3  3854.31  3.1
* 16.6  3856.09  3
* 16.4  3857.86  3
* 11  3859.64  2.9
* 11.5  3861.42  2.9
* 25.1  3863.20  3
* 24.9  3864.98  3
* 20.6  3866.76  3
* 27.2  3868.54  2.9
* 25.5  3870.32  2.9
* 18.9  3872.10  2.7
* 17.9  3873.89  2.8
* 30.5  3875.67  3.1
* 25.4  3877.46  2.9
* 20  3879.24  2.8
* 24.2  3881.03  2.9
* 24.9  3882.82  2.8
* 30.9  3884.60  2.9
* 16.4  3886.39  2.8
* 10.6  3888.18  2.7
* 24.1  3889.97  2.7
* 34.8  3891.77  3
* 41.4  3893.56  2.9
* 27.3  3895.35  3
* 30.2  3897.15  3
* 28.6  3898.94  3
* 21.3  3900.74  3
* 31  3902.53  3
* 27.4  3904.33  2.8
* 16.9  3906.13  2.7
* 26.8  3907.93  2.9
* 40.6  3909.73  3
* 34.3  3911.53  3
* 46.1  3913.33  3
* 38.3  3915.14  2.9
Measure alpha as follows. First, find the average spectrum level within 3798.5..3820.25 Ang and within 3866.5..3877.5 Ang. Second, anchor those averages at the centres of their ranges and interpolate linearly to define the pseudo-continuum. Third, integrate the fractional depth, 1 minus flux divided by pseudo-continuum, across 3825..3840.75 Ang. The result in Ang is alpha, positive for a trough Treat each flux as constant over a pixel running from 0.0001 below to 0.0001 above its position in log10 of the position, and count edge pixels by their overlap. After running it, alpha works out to 8.7 Ang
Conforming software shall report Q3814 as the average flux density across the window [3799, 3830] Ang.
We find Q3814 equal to 23.4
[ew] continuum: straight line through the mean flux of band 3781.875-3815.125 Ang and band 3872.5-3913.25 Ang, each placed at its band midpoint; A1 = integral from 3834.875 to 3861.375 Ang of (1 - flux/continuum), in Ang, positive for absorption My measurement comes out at 9.2 Ang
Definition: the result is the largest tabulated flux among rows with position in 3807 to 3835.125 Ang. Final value 40.6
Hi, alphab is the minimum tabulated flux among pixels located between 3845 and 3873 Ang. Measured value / 11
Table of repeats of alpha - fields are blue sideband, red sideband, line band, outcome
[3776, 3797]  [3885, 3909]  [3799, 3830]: 8.1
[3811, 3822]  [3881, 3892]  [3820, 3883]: 8.6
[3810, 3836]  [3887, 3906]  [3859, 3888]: 2.3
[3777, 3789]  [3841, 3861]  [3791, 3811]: 1.2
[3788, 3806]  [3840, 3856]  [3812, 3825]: 4.1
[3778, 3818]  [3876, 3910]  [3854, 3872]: 4.9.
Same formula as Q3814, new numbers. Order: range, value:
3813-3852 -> 16.4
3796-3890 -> 21.2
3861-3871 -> 22.9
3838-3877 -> 21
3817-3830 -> 14.8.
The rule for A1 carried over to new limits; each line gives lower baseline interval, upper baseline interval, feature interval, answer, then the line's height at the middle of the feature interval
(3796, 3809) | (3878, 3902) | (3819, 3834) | 8.24 Ang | 28.8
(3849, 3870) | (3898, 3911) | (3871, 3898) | -0.49 Ang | 24.6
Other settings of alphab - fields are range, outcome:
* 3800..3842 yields 7.85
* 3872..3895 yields 10.6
